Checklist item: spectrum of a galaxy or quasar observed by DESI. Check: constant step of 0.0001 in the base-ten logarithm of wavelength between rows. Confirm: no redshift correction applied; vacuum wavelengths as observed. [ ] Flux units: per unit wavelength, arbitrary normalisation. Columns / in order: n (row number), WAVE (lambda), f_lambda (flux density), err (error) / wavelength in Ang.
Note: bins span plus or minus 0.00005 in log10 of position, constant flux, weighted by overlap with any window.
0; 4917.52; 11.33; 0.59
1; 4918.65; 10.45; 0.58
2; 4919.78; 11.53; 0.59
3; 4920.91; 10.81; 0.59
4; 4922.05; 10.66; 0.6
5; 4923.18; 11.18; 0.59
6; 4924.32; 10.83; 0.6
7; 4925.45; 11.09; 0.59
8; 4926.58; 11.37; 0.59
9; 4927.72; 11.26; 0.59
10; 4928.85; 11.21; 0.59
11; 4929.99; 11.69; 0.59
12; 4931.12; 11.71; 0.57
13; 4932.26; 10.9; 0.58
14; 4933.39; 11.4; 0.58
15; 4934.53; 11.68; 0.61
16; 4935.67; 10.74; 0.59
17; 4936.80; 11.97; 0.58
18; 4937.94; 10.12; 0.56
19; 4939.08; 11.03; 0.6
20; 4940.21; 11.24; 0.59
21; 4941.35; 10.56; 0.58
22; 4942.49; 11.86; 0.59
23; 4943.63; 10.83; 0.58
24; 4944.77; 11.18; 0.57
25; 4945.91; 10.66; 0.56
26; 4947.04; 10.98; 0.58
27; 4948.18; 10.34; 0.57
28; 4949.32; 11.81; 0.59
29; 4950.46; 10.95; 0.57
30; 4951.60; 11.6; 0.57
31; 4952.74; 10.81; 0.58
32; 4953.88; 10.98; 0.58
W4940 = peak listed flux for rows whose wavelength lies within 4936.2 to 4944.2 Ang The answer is 11.97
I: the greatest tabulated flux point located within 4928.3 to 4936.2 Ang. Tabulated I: 11.71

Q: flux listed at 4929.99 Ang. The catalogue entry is 11.69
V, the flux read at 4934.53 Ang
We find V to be 11.68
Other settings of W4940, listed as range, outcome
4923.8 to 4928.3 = 11.37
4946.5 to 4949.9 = 11.81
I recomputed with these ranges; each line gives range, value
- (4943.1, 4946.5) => 11.18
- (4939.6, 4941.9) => 11.24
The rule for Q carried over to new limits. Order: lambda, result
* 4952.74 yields 10.81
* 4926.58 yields 11.37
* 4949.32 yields 11.81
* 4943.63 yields 10.83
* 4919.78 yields 11.53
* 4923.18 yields 11.18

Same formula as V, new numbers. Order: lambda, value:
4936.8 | 11.97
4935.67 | 10.74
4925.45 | 11.09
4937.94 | 10.12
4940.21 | 11.24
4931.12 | 11.71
